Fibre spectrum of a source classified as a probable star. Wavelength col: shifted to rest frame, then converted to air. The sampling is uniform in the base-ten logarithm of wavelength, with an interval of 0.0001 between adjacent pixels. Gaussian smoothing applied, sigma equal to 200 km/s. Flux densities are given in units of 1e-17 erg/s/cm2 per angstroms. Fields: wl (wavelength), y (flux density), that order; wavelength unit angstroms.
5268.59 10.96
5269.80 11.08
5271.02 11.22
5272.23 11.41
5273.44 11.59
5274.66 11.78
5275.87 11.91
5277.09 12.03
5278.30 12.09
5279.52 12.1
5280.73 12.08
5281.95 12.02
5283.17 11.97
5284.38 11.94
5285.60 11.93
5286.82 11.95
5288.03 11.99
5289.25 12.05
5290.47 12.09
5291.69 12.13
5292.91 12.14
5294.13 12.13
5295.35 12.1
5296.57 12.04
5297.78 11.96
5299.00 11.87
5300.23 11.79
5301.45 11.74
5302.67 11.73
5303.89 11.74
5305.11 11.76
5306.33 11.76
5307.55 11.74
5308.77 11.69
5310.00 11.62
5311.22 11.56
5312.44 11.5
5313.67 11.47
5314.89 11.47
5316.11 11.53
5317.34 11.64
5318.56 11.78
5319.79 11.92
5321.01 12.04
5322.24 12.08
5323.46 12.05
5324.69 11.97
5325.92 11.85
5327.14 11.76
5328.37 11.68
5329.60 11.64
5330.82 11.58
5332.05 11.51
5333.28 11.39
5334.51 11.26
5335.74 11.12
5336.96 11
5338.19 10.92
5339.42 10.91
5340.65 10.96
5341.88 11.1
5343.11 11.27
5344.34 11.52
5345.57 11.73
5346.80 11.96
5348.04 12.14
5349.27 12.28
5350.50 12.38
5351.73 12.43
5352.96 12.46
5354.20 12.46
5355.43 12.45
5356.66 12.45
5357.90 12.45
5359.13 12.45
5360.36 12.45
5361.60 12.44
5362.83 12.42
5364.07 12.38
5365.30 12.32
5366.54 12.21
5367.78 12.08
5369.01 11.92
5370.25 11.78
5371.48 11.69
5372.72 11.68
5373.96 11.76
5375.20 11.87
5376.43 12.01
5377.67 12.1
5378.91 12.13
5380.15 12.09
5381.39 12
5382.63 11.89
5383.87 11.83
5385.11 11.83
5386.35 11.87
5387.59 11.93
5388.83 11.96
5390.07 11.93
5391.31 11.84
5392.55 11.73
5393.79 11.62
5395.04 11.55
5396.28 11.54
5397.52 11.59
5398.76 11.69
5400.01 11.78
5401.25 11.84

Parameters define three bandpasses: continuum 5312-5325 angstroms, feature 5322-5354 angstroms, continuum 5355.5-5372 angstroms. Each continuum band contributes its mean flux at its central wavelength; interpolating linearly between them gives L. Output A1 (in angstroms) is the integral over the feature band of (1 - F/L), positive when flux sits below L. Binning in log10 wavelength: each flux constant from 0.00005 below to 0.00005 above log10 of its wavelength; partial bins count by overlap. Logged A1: 0.8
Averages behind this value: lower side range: 11.8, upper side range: 12.2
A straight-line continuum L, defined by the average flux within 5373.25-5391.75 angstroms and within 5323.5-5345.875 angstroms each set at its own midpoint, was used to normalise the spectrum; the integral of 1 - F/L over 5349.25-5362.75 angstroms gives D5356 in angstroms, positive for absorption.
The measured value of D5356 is -0.9 angstroms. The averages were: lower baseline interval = 11.4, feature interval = 12.4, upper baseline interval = 11.9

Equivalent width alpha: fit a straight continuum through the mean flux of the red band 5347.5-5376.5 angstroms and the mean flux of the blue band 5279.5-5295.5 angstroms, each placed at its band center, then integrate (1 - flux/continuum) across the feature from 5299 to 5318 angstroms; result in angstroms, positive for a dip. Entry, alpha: 0.7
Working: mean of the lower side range 12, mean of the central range 11.7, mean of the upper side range 12.2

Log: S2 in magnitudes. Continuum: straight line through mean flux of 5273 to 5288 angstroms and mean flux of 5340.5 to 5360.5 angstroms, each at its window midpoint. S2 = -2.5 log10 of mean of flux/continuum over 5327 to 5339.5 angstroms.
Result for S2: 0.06 mag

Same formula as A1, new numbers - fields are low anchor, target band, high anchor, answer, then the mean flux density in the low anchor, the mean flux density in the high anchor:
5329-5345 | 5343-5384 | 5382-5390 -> -1.85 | 11.3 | 11.9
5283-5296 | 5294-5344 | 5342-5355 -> 1.73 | 12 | 12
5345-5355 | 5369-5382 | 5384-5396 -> 0.05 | 12.2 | 11.8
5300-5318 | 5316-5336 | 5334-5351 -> -0.26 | 11.7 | 11.5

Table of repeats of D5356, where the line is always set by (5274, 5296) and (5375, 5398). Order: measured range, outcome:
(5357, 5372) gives -0.41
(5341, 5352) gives 0.09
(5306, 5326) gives 0.38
